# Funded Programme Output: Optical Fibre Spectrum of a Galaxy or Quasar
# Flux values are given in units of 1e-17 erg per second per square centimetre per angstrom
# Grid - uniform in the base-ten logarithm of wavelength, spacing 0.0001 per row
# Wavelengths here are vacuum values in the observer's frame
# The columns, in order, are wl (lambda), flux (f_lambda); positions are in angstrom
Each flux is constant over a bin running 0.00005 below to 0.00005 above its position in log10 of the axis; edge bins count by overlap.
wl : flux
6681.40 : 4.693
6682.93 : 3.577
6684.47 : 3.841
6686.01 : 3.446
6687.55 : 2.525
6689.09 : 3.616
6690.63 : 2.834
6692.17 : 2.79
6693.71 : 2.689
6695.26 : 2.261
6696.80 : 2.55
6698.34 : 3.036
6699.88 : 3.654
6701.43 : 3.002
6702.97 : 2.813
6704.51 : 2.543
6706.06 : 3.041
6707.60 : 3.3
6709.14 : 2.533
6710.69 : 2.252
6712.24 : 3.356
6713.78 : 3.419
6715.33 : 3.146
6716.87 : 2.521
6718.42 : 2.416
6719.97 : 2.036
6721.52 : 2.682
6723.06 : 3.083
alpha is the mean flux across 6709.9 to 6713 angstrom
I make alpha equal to 2.79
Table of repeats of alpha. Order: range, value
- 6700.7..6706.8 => 2.85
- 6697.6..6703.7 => 3.13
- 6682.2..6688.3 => 3.35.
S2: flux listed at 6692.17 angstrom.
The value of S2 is 2.79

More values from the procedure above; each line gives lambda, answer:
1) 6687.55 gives 2.525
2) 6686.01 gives 3.446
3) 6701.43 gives 3.002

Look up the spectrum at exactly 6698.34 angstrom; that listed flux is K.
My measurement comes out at 3.036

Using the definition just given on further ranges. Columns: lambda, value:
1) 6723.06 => 3.083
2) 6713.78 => 3.419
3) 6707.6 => 3.3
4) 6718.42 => 2.416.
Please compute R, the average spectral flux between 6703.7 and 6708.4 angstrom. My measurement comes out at 2.96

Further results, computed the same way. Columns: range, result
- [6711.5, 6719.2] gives 2.97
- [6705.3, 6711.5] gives 2.78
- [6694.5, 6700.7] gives 2.88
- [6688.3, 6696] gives 2.84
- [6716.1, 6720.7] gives 2.33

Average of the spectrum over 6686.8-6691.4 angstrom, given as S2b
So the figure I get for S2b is 2.99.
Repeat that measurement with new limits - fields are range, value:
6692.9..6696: 2.48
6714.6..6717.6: 2.84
